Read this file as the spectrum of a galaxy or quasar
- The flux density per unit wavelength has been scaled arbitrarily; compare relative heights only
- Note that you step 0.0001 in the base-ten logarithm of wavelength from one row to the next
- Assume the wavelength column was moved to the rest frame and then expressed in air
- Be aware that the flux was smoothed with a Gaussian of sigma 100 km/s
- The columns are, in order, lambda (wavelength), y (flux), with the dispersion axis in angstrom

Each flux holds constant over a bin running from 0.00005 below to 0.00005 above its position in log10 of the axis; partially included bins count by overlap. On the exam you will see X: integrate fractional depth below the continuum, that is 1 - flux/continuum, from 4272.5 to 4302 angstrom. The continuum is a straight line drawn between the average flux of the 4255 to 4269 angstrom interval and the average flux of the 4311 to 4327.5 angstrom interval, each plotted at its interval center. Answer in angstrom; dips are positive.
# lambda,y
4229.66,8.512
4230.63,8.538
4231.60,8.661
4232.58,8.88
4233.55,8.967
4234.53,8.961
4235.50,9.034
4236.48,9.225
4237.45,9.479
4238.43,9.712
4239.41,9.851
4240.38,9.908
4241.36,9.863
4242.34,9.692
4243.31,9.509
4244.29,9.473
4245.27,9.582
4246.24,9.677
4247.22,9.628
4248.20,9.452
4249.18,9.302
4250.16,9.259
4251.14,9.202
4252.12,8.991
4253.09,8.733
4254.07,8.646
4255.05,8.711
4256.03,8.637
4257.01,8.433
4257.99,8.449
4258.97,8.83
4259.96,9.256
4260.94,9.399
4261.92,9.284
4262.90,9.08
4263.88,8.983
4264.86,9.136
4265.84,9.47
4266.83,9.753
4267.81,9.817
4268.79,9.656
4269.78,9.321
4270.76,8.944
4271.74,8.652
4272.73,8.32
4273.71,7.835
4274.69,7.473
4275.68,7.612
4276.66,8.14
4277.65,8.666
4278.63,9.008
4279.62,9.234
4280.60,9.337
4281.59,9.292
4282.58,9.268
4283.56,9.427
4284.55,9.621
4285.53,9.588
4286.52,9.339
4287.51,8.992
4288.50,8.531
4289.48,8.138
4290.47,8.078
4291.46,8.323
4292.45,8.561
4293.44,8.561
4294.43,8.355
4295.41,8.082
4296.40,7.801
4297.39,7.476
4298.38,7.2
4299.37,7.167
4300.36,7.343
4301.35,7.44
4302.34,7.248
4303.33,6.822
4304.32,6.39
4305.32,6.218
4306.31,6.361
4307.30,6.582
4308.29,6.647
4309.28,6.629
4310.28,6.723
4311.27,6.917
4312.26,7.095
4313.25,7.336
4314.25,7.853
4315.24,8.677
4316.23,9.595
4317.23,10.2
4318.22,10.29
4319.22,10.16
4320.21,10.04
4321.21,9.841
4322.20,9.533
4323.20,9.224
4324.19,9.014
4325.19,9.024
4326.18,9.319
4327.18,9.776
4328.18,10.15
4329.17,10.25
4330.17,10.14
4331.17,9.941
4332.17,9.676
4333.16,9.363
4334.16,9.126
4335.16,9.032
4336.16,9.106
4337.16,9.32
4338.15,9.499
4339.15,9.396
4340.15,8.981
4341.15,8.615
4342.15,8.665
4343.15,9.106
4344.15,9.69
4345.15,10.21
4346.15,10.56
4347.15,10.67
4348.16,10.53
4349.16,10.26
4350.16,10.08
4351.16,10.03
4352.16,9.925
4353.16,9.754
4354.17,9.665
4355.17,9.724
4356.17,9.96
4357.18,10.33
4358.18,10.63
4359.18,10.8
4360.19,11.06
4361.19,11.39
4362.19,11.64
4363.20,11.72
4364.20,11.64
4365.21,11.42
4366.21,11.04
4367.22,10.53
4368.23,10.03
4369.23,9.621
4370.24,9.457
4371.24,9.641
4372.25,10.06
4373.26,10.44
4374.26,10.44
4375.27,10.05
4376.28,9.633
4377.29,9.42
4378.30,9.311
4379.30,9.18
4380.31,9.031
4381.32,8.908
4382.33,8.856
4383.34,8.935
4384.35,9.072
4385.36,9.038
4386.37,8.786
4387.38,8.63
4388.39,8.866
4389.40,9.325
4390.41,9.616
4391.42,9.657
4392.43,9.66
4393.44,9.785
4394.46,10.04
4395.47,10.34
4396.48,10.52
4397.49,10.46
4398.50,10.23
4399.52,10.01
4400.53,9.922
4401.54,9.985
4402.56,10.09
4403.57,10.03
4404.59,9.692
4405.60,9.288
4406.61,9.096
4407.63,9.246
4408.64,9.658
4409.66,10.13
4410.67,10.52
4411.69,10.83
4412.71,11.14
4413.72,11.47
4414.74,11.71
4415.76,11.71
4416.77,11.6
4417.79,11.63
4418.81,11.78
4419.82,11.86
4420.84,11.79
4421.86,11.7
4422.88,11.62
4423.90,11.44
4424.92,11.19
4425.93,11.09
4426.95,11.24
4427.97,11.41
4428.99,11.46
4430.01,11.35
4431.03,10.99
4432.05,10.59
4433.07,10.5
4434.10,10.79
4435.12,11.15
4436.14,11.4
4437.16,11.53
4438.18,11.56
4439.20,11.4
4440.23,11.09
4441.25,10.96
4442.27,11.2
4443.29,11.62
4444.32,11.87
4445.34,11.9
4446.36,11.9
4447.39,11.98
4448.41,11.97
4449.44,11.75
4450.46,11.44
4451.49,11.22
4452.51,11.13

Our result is 2.3 angstrom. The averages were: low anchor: 9.13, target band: 8.4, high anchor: 9.08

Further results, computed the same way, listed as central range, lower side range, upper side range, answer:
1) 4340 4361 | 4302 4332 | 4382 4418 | -2.1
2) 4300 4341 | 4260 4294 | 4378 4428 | 3.4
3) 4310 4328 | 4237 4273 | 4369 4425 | 1.2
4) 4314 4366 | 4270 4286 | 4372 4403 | -3.7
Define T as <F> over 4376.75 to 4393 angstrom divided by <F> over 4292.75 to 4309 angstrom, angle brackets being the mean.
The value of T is 1.26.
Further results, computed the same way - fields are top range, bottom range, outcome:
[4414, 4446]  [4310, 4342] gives 1.24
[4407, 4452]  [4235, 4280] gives 1.24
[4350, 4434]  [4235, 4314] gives 1.21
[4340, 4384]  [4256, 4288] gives 1.12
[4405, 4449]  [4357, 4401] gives 1.12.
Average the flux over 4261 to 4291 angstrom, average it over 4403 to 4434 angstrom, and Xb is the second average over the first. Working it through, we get 1.22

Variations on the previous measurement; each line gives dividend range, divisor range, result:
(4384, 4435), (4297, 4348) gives 1.21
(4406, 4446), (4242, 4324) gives 1.30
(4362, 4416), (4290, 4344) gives 1.17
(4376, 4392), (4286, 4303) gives 1.14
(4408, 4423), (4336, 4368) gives 1.10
